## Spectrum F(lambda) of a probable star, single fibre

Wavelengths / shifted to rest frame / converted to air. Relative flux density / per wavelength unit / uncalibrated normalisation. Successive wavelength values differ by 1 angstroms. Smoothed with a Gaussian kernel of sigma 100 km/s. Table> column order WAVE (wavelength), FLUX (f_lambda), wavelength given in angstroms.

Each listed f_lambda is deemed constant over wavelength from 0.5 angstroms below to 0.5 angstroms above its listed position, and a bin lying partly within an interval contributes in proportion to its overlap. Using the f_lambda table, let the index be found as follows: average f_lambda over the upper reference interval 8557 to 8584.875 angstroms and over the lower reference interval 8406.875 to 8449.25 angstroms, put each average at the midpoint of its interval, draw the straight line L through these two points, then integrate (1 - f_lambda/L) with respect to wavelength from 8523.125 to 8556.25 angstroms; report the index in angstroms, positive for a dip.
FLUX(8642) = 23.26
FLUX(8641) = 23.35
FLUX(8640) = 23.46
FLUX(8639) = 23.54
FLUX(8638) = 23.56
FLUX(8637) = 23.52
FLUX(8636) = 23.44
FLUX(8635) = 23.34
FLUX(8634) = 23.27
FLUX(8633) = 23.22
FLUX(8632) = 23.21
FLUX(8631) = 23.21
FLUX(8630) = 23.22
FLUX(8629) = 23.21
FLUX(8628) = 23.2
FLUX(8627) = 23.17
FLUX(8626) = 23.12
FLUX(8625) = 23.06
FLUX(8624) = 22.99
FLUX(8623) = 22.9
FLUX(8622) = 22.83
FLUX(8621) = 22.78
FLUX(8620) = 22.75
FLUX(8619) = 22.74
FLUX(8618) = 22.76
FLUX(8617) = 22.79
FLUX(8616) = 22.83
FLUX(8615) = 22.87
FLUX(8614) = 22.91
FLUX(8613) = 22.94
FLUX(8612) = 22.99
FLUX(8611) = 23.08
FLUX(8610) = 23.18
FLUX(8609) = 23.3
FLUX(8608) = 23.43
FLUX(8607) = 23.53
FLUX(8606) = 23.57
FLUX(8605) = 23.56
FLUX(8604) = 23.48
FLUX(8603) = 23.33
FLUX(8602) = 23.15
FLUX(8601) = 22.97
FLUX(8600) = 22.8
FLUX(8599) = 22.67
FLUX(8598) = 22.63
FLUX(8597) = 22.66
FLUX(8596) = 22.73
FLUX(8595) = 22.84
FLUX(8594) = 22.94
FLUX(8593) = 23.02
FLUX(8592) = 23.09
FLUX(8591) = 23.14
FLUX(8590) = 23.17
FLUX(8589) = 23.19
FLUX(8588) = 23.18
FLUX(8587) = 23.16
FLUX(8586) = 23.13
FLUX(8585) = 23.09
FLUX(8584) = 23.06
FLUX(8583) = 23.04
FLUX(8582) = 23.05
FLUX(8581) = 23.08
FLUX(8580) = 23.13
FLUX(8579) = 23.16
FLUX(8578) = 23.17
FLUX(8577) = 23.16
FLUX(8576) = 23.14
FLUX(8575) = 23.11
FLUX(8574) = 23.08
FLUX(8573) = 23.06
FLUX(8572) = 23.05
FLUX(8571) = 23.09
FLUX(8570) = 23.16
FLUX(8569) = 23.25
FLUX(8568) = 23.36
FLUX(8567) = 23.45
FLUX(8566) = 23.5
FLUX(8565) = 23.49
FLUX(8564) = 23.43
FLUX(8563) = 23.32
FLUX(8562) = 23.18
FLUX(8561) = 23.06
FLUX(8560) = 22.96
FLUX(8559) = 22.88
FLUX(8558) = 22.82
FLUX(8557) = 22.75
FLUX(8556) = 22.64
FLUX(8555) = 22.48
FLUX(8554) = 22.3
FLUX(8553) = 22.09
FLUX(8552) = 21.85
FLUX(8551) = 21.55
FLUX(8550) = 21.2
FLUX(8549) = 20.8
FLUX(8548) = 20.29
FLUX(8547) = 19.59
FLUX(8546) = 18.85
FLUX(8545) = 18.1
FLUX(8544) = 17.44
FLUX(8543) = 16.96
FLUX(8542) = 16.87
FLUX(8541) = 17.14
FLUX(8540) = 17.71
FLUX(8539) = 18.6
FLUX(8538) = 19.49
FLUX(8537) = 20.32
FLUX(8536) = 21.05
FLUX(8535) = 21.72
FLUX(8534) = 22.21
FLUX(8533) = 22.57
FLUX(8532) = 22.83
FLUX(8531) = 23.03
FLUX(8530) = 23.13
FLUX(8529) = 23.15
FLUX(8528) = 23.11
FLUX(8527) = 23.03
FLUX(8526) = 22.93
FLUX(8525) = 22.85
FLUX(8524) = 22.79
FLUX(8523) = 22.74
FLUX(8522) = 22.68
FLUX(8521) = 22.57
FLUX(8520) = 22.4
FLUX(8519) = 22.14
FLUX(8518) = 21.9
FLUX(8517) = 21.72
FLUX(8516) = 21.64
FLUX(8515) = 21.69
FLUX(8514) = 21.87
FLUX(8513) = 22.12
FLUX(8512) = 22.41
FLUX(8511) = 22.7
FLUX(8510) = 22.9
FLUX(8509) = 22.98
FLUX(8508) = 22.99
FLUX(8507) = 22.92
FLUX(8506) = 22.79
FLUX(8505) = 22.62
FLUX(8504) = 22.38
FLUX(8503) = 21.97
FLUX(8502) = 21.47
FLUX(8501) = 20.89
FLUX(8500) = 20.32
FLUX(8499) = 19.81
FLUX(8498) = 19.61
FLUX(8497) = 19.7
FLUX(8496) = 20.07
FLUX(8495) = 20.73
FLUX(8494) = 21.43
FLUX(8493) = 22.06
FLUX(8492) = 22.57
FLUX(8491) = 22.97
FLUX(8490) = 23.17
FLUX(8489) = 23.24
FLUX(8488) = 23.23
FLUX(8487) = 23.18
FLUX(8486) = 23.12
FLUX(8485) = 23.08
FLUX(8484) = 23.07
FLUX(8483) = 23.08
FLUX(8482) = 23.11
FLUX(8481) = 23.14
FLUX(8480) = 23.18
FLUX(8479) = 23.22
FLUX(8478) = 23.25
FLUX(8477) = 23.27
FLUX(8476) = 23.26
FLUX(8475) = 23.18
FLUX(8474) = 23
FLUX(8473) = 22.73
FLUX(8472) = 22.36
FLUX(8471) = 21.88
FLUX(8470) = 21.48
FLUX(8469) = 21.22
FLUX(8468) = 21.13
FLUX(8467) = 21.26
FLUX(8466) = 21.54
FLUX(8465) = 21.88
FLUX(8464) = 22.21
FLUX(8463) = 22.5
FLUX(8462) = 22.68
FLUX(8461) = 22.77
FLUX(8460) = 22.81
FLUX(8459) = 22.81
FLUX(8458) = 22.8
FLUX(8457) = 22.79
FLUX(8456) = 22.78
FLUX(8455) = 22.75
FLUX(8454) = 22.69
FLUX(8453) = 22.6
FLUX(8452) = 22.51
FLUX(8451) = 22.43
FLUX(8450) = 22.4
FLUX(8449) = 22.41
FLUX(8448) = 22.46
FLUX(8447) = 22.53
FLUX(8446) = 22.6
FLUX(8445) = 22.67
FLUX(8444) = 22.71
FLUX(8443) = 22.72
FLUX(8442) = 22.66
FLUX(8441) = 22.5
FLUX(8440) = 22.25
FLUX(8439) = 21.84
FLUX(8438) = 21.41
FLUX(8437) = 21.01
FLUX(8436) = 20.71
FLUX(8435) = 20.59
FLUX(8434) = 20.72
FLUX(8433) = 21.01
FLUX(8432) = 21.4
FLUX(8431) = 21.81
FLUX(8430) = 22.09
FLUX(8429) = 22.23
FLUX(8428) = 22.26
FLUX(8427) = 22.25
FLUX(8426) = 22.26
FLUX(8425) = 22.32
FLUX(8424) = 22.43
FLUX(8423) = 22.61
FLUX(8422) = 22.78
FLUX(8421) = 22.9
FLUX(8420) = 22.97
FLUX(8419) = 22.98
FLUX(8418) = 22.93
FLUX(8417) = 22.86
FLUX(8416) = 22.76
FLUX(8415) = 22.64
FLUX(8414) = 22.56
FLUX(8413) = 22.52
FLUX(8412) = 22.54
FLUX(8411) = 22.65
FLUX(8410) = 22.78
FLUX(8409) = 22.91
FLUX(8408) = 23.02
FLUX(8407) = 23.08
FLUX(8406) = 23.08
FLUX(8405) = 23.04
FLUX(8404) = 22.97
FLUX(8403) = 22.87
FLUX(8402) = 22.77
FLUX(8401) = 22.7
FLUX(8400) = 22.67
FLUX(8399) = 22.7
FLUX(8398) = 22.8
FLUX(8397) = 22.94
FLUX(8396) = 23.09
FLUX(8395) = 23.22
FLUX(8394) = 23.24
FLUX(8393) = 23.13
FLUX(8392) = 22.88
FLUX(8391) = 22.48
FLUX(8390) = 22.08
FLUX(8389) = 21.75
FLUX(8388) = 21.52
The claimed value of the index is 2.9 angstroms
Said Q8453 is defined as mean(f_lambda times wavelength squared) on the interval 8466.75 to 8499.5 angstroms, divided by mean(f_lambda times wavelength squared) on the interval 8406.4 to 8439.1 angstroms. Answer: 1.02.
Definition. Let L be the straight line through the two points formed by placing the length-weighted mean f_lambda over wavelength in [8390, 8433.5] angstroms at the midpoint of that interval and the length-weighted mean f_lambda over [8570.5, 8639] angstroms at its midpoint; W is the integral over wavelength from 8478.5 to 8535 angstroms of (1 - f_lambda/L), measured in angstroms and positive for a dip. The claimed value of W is 1.3 angstroms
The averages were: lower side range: 22.6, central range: 22.3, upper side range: 23.1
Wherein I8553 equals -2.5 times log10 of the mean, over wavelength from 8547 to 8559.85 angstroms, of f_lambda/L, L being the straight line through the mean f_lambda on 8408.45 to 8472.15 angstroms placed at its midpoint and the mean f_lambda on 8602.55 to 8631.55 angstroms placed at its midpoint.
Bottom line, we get 0.04 mag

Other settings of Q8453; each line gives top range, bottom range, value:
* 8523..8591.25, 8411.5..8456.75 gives 1.02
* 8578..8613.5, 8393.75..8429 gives 1.06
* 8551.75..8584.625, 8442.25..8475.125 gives 1.05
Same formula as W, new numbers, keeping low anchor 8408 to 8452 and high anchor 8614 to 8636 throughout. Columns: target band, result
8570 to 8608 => -0.3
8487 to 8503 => 0.7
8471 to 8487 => -0.4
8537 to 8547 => 2.0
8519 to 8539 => 0.4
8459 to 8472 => 0.2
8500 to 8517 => 0.3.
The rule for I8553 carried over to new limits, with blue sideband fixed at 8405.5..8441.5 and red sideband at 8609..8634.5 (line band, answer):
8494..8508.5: 0.06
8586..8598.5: 0.00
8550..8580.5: -0.01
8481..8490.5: -0.03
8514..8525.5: 0.02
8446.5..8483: -0.01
